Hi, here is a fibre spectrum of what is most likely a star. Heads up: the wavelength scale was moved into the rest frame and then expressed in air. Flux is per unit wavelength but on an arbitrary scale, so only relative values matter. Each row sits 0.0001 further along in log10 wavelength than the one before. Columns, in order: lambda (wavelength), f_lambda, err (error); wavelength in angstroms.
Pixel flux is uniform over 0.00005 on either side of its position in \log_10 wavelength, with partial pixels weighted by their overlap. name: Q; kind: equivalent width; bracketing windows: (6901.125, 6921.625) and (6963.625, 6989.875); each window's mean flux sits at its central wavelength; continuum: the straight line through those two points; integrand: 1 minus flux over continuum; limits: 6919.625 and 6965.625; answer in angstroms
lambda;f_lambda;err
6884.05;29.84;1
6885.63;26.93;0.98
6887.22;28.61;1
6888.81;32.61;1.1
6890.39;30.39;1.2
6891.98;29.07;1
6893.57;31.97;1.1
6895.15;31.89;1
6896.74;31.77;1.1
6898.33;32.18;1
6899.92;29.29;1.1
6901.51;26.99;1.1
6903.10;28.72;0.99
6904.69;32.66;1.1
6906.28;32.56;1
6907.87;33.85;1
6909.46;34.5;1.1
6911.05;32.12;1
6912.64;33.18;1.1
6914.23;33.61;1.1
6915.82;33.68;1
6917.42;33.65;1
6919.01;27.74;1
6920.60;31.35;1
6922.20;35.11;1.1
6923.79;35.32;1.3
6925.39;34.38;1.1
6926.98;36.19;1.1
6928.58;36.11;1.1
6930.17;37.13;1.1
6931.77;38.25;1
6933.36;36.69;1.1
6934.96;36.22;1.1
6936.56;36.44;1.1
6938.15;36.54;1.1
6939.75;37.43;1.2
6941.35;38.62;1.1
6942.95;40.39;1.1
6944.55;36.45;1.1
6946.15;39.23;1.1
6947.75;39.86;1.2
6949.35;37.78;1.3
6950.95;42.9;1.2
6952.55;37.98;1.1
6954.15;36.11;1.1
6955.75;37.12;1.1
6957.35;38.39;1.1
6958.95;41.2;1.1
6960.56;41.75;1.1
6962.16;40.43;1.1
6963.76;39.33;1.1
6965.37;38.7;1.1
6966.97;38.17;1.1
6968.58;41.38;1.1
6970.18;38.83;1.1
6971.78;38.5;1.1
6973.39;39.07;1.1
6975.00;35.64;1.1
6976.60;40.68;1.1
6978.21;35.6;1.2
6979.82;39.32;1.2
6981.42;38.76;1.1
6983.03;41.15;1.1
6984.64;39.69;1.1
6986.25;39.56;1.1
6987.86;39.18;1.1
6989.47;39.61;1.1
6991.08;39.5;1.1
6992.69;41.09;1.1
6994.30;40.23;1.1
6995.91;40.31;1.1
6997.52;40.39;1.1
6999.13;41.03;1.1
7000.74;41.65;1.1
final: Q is -3.0 angstroms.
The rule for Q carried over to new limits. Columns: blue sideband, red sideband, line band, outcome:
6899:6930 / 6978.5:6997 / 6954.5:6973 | -0.9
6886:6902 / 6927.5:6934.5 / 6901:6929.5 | 1.0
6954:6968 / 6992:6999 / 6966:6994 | 0.5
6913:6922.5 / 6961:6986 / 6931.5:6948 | -1.3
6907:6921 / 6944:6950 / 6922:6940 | -0.4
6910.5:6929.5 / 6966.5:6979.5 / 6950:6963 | -0.9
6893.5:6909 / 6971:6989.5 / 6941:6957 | -1.3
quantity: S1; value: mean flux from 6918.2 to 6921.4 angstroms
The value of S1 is 29.6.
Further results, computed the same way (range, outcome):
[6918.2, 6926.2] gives 32.8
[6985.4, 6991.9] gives 39.4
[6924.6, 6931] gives 36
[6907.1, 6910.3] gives 34.2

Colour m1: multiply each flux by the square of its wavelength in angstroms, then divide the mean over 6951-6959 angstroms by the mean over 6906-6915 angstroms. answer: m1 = 1.2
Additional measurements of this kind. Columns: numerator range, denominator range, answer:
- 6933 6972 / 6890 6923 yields 1.23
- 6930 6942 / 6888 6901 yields 1.21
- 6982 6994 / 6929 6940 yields 1.10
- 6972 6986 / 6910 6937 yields 1.14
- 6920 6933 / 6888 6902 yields 1.17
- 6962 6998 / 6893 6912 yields 1.27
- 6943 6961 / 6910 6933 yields 1.15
